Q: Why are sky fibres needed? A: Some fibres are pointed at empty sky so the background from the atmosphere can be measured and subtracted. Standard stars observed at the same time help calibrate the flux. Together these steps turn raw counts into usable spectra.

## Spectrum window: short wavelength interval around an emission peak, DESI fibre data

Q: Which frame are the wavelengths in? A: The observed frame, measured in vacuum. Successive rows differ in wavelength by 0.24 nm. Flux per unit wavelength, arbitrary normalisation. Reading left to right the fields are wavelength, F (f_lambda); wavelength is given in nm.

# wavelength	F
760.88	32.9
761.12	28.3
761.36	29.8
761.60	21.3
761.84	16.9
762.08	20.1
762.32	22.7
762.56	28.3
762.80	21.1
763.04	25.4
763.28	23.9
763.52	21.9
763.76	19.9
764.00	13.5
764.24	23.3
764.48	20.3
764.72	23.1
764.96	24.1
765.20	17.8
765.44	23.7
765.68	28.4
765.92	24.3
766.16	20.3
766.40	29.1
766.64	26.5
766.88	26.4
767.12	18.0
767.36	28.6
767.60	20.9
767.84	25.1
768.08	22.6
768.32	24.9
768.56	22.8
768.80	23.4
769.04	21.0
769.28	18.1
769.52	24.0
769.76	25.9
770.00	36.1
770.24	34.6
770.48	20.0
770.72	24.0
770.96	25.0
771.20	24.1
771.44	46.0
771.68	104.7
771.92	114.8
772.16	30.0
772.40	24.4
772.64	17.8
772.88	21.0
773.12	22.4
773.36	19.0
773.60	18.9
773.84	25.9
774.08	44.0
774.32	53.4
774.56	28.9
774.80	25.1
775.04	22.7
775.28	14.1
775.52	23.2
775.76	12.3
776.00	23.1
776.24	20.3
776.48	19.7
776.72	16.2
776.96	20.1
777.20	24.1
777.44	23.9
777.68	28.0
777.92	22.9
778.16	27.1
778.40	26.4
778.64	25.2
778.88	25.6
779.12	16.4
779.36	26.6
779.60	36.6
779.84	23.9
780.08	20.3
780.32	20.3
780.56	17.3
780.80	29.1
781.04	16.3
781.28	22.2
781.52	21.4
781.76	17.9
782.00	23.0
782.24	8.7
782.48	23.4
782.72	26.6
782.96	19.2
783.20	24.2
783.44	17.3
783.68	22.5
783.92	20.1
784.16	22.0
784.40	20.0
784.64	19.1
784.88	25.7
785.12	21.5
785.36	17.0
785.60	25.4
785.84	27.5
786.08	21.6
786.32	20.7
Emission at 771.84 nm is H-alpha 6563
